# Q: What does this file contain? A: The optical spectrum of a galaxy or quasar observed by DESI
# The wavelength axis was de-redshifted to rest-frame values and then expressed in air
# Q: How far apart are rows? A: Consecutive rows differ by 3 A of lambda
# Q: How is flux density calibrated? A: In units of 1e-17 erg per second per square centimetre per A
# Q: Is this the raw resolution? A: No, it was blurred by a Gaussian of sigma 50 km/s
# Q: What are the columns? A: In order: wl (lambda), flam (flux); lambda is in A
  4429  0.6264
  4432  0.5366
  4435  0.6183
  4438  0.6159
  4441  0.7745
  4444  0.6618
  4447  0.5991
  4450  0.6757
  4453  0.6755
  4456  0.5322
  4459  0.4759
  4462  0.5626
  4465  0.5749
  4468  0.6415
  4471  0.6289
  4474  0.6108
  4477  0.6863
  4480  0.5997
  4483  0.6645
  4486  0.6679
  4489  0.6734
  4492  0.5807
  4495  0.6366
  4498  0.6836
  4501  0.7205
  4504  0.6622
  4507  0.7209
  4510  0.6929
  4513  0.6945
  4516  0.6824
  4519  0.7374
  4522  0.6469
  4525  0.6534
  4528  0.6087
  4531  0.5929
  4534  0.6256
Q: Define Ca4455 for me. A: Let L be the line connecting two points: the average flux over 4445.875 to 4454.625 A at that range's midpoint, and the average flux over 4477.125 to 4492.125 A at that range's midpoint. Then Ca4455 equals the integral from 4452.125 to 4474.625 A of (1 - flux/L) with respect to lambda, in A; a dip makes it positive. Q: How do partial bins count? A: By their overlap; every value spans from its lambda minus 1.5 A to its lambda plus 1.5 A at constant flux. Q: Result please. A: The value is 2.2 A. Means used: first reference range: 0.651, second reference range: 0.647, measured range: 0.584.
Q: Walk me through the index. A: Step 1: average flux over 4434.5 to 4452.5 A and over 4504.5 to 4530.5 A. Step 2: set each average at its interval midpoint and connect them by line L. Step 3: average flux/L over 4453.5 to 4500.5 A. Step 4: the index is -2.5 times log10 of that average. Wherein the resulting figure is 0.084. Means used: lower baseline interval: 0.661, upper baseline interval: 0.676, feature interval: 0.618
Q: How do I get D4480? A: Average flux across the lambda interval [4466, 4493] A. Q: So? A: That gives 0.639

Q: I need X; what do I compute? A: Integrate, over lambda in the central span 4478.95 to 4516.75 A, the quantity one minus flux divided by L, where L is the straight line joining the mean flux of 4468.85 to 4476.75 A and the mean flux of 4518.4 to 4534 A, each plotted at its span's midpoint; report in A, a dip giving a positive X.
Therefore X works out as -1.90 A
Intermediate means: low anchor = 0.632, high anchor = 0.641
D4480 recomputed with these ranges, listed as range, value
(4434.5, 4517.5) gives 0.644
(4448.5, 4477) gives 0.602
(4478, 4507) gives 0.658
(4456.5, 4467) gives 0.542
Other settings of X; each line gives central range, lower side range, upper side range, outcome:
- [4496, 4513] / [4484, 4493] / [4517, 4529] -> -1.03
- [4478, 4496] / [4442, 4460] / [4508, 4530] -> 0.15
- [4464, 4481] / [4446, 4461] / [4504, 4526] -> -0.14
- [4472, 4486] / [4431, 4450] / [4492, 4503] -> 0.31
